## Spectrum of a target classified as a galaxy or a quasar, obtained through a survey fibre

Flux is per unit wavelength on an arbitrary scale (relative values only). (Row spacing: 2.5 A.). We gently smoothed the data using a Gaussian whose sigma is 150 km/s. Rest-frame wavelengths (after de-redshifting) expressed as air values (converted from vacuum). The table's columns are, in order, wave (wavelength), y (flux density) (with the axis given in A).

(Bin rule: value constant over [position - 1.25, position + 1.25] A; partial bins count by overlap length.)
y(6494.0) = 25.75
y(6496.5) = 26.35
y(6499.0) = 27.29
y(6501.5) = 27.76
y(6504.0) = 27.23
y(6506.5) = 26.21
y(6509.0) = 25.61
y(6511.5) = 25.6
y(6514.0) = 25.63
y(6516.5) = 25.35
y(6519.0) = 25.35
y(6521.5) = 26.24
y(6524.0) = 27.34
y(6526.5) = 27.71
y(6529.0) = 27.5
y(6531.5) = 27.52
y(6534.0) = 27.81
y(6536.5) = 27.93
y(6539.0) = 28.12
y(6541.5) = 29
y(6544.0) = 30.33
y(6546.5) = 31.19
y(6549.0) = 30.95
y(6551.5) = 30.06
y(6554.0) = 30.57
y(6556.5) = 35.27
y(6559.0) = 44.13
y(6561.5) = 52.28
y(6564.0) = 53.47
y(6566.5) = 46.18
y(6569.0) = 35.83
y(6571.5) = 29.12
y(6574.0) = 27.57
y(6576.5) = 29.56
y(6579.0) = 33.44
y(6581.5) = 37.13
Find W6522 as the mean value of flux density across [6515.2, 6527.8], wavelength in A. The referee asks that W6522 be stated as 26.4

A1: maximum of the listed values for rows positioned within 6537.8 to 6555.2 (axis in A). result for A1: 31.19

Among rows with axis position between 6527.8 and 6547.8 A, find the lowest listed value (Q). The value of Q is 27.5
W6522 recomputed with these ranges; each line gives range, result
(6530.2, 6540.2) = 27.8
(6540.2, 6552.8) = 30.3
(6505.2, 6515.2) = 25.8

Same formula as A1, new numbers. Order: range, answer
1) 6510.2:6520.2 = 25.63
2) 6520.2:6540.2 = 28.12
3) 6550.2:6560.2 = 44.13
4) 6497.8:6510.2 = 27.76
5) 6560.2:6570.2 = 53.47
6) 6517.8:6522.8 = 26.24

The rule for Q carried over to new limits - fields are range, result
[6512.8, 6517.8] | 25.35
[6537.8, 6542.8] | 28.12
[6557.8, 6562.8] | 44.13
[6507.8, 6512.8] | 25.6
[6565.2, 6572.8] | 29.12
